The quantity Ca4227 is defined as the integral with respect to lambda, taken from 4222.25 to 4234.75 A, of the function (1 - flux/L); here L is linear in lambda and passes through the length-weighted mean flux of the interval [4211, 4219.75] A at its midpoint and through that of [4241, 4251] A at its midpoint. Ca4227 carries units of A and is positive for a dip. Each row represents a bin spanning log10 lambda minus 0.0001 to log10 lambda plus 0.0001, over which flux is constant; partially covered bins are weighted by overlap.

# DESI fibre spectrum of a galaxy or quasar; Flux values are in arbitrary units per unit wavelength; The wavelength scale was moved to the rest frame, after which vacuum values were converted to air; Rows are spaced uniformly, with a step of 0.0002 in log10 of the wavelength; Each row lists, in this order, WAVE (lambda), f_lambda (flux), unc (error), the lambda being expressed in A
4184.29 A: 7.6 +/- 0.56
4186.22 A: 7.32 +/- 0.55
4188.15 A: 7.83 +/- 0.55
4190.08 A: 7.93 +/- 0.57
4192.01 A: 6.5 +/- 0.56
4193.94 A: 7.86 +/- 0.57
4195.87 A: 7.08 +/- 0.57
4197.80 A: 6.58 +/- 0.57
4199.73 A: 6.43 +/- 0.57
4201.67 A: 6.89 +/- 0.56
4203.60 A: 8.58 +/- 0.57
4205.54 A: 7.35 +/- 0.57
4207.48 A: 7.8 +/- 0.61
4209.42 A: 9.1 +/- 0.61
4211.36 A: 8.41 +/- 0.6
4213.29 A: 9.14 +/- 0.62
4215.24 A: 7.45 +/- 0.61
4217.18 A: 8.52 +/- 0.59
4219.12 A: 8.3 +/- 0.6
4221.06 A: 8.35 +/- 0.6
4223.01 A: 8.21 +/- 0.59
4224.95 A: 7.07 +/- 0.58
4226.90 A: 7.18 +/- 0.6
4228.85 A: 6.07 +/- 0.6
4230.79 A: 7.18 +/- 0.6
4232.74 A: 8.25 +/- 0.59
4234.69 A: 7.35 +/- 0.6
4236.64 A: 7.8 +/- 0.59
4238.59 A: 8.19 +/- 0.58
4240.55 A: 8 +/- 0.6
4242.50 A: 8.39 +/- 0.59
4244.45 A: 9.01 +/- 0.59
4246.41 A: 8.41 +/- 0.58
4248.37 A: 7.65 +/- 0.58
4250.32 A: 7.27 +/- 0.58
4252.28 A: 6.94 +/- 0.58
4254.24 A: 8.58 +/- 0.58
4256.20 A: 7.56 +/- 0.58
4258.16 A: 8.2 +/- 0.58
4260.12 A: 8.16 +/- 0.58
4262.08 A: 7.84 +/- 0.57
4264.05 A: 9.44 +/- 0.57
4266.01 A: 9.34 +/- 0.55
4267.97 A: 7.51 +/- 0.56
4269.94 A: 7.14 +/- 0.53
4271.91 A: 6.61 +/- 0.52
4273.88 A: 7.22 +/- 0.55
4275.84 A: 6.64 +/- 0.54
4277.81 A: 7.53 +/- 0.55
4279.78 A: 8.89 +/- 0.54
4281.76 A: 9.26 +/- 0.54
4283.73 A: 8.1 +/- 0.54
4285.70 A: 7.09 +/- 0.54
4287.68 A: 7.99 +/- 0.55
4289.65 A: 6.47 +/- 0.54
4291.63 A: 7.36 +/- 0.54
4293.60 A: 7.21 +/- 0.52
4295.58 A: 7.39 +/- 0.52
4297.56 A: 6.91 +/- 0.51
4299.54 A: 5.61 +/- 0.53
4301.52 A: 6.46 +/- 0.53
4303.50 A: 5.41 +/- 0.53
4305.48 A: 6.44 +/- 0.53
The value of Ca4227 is 1.5 A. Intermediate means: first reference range 8.37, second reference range 8.17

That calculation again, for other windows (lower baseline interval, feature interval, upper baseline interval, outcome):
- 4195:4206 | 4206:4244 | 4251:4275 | -2.7 A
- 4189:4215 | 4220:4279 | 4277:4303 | -2.2 A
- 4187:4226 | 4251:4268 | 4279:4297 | -1.0 A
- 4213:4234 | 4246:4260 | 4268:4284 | -0.2 A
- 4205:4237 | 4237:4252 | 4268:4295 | -0.7 A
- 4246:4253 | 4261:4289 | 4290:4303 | -3.1 A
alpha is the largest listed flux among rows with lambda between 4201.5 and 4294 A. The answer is 9.44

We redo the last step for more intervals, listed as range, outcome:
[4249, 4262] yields 8.58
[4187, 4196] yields 7.93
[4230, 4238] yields 8.25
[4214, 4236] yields 8.52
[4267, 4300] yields 9.26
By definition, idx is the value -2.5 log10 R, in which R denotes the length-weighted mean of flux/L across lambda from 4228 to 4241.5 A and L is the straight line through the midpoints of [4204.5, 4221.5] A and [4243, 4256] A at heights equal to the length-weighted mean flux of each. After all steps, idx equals 0.07 mag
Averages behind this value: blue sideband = 8.27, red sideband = 7.97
